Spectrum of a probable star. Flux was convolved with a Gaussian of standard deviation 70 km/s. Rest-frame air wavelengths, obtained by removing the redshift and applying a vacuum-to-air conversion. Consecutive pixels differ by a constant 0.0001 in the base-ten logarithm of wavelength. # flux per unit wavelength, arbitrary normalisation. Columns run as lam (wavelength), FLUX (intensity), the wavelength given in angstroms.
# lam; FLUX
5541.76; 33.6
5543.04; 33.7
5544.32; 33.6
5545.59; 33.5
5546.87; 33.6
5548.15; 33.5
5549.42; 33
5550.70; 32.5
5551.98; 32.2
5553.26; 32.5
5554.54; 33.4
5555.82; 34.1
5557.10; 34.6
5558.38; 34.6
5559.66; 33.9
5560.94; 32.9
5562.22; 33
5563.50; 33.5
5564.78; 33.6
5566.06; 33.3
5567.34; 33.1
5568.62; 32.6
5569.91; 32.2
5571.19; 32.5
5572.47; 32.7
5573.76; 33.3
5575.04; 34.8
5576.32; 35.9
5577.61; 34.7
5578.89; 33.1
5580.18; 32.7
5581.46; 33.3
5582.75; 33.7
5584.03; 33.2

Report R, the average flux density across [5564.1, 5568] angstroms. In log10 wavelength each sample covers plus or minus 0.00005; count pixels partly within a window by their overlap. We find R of 33.4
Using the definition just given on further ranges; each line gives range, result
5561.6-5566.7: 33.4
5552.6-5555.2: 32.9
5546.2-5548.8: 33.6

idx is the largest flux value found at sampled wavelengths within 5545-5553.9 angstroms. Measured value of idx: 33.6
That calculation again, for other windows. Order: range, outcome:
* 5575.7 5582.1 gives 35.9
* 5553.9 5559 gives 34.6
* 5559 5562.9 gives 33.9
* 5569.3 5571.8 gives 32.5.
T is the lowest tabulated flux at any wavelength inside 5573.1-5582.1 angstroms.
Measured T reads 32.7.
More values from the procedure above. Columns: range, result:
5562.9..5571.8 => 32.2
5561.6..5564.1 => 33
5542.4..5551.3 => 32.5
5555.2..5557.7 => 34.1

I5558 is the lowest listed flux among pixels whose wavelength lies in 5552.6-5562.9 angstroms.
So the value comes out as 32.5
